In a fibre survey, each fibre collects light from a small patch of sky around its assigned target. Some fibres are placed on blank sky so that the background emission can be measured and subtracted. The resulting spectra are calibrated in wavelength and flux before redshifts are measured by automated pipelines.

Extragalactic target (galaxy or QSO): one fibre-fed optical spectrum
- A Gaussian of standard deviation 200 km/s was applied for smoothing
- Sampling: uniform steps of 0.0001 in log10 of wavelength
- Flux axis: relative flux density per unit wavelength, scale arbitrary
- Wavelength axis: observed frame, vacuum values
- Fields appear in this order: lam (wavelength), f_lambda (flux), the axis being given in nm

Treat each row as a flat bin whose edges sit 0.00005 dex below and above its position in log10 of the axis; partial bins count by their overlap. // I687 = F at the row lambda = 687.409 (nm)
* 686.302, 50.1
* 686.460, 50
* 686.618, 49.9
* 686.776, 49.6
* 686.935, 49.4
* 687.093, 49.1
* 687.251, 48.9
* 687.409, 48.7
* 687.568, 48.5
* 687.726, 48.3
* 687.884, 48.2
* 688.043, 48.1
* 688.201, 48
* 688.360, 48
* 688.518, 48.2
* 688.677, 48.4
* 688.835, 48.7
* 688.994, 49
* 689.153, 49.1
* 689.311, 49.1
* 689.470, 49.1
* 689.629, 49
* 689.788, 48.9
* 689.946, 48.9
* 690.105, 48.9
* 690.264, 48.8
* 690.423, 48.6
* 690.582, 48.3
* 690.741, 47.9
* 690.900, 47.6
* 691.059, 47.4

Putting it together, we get 48.7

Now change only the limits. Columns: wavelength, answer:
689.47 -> 49.1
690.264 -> 48.8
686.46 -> 50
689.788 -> 48.9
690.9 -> 47.6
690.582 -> 48.3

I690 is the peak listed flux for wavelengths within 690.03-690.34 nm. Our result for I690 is 48.9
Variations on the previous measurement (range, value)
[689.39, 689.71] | 49.1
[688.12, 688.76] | 48.4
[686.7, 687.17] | 49.6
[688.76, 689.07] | 49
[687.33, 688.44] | 48.7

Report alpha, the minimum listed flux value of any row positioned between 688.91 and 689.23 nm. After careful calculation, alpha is 49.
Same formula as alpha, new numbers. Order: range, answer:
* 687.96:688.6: 48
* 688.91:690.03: 48.9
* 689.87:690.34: 48.8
